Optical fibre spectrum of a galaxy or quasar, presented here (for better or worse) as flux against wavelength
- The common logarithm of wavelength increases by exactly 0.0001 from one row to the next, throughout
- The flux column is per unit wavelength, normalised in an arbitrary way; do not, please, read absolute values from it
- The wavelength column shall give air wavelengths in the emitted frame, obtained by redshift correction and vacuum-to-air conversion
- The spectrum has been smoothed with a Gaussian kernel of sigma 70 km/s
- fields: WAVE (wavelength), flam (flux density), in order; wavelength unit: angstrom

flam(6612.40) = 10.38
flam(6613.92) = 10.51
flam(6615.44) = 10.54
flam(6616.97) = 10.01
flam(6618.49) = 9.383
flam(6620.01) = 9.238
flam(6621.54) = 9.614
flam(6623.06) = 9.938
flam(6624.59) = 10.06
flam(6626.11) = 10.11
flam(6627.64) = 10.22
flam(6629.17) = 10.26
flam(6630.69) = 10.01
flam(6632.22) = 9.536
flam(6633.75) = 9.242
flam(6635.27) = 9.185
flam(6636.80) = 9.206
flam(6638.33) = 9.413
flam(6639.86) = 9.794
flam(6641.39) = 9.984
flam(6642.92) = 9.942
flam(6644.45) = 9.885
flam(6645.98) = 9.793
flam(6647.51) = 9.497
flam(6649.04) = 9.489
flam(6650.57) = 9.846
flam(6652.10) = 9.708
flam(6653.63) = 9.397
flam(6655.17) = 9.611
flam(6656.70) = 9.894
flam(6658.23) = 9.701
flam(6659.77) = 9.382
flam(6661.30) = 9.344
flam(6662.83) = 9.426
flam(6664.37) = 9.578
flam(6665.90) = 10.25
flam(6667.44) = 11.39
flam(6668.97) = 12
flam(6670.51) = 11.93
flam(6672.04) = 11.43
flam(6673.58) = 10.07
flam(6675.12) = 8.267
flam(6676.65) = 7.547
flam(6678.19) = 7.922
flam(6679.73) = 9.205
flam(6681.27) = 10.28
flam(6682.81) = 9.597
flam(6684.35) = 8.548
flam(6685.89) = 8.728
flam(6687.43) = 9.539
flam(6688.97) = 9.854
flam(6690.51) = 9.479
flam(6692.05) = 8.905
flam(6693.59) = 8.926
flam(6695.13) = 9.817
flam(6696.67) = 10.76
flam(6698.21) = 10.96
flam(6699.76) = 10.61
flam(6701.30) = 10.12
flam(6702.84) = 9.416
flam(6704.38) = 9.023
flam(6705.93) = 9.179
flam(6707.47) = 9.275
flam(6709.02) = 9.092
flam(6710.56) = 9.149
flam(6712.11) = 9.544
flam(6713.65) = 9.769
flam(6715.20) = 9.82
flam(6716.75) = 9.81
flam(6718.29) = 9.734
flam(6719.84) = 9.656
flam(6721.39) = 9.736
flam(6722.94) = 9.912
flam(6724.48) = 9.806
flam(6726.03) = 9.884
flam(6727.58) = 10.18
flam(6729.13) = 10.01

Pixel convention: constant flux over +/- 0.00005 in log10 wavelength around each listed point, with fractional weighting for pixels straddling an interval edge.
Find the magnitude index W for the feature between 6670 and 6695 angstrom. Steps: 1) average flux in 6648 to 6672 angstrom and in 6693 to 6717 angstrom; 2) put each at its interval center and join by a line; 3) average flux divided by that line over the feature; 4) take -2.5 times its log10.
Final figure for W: 0.06 mag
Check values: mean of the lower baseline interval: 10.1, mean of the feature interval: 9.37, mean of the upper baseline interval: 9.71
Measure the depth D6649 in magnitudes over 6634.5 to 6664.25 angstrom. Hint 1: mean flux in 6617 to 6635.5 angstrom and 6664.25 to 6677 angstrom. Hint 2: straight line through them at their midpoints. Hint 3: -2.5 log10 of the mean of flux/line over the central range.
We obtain 0.05 mag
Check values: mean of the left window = 9.76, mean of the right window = 10.4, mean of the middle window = 9.6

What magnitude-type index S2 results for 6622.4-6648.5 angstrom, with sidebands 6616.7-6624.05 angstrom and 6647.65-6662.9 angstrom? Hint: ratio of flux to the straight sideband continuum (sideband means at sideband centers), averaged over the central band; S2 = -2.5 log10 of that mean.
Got -0.017 mag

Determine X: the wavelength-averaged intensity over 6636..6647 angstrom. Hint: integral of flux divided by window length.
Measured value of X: 9.7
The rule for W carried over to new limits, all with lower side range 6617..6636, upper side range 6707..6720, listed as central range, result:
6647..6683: -0.01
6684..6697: 0.02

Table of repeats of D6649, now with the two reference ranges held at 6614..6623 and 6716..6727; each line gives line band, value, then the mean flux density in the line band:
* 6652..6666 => 0.03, 9.6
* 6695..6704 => -0.05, 10.3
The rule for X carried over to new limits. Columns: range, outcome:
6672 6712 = 9.41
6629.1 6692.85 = 9.66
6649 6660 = 9.65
